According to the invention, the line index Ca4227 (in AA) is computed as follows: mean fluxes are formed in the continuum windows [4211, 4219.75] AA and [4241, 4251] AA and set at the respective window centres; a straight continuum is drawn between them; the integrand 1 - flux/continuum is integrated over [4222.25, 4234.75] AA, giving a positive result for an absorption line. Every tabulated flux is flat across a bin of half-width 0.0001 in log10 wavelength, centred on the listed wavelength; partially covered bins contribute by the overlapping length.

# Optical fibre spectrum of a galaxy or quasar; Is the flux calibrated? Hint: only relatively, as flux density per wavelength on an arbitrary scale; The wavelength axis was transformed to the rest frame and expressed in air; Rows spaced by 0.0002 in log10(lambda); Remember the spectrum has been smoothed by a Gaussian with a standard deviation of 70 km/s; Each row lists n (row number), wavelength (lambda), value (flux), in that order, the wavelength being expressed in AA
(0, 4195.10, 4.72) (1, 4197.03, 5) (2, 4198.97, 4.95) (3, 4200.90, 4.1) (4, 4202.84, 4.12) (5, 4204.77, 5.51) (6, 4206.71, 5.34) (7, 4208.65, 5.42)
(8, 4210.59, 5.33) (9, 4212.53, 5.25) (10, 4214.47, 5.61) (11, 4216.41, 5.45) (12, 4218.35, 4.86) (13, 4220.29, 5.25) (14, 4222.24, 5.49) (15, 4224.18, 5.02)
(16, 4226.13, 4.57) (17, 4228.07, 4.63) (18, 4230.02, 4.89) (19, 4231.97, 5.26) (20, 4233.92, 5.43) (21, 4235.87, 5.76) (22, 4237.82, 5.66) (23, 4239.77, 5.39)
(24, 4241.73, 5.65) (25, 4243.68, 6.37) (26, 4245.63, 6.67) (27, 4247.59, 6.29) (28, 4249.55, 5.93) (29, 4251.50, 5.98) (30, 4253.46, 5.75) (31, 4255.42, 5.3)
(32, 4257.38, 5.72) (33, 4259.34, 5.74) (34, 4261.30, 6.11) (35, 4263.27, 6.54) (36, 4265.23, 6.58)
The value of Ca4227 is 1.5 AA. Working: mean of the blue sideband 5.3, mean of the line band 5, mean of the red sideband 6.19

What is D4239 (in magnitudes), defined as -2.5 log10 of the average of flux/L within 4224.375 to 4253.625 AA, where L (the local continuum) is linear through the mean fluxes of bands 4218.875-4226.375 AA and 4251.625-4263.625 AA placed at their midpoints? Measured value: -0.03 mag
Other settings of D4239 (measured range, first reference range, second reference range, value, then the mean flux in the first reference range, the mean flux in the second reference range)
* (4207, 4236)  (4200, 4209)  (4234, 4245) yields 0.02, 4.87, 5.77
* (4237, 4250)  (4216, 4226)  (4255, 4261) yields -0.10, 5.15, 5.68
